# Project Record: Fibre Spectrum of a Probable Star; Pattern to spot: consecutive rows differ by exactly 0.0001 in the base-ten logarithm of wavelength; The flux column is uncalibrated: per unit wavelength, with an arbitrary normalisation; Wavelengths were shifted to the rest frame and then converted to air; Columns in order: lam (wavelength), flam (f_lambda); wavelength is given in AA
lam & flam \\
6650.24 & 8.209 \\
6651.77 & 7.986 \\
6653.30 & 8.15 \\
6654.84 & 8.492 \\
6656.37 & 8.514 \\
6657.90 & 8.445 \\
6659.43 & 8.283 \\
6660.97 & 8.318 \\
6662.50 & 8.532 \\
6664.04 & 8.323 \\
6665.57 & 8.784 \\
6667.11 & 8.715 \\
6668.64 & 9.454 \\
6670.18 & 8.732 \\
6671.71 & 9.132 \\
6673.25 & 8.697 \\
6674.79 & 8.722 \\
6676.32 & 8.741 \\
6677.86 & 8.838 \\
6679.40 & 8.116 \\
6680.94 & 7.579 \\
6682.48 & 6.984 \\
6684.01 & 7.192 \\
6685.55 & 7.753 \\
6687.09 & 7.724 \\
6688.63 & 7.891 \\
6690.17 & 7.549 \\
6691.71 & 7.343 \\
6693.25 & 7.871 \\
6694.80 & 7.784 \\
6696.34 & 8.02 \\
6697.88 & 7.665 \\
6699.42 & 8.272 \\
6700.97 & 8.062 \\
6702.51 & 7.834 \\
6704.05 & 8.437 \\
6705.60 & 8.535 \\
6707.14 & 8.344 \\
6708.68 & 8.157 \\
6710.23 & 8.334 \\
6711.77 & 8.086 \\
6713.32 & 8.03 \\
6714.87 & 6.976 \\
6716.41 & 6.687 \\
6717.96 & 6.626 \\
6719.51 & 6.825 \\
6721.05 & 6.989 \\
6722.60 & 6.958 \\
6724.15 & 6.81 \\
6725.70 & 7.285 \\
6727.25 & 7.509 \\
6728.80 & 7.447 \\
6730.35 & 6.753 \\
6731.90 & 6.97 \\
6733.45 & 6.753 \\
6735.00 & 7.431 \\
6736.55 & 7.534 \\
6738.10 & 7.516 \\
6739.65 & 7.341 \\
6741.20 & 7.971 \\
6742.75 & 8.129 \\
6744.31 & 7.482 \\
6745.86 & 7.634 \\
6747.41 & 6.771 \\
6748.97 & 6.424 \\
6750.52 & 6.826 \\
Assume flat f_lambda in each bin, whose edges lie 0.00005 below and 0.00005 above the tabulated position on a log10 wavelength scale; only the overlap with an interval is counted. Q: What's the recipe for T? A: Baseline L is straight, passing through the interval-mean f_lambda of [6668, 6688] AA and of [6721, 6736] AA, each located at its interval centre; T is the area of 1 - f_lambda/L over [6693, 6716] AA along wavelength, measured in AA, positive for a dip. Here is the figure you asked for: -1.1 AA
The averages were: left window 8.27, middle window 8.01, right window 7.1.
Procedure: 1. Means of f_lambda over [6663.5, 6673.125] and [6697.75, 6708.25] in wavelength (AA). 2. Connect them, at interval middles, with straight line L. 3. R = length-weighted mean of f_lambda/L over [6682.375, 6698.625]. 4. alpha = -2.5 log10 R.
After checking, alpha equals 0.11 mag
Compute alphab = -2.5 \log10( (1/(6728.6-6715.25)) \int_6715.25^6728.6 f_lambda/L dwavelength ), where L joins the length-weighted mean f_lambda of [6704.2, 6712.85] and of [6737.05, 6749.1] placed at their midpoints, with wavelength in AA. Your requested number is 0.14 mag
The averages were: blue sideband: 8.29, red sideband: 7.46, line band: 6.98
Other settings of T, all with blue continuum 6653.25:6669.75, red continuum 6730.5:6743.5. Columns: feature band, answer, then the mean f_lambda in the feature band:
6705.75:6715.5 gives -0.26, 8.04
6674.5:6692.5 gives 0.85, 7.85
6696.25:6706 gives -0.18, 8.11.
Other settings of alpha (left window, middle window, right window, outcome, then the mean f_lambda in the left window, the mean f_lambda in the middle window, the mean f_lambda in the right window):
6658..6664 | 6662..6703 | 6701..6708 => 0.02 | 8.37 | 8.16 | 8.27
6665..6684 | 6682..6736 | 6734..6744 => 0.07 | 8.49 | 7.54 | 7.63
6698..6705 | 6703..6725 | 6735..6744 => 0.06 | 8.11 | 7.56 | 7.67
